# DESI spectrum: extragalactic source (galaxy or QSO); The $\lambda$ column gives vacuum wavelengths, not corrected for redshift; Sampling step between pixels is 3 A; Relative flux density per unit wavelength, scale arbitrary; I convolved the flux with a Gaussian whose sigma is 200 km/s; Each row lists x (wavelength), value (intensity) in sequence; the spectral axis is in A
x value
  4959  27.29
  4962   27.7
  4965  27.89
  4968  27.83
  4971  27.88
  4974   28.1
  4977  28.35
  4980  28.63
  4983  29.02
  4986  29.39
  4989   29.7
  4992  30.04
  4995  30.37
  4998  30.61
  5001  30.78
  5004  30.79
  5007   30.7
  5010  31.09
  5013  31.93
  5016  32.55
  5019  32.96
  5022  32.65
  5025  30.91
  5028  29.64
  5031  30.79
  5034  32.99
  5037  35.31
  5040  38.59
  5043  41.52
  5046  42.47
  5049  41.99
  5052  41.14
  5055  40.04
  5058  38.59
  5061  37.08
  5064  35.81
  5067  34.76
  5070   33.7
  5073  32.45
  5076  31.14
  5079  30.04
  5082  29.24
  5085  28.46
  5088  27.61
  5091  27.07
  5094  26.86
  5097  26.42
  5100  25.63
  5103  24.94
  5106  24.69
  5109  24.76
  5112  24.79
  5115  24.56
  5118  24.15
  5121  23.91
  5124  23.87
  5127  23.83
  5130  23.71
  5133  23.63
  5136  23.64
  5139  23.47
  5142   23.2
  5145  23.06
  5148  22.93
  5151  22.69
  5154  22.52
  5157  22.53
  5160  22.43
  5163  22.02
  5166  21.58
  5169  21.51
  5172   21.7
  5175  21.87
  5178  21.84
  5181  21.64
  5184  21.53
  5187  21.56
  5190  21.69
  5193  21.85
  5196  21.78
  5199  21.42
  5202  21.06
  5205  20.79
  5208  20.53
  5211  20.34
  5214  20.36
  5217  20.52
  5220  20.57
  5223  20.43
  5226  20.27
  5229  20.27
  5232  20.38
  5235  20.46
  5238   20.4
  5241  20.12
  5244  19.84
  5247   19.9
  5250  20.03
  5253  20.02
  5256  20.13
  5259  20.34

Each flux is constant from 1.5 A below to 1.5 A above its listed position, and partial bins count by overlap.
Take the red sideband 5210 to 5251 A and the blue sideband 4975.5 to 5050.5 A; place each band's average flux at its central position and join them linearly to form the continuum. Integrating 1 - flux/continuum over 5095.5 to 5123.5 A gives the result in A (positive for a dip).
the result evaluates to 2.3 A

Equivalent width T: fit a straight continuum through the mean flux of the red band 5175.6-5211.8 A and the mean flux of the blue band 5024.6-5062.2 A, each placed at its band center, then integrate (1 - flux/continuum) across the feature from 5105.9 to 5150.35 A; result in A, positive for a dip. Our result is 6.9 A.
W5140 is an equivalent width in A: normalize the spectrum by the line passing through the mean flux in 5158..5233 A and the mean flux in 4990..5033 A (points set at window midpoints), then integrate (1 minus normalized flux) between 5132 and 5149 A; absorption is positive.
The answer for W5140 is 0.6 A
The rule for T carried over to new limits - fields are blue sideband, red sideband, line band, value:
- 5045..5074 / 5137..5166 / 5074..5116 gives 6.63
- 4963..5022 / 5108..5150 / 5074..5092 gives -2.22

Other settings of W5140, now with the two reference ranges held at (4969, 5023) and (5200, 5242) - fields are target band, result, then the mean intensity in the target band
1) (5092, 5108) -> 0.02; 25.7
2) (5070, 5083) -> -2.11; 31.1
